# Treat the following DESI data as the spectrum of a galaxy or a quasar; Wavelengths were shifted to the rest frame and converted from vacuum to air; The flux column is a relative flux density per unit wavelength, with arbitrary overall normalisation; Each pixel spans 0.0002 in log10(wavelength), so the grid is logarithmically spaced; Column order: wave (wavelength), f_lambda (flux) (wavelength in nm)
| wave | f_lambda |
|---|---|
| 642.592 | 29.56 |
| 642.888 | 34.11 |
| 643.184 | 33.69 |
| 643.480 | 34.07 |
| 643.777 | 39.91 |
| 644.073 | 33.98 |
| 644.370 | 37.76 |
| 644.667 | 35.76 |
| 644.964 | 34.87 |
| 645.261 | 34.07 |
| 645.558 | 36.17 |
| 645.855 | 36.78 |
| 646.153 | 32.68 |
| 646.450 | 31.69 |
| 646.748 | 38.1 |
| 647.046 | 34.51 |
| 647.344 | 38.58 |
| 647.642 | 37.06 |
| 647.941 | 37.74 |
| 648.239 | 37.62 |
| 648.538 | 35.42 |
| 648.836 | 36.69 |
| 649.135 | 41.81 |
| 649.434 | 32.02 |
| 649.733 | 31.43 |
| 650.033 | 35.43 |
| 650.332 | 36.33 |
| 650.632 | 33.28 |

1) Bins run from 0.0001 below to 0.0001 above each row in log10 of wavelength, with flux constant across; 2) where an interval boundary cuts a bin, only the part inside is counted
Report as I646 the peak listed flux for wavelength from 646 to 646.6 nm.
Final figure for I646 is 32.68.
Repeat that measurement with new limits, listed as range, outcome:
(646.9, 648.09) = 38.58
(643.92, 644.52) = 37.76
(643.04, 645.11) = 39.91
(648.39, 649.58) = 41.81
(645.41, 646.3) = 36.78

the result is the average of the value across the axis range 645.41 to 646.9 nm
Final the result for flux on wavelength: 35.1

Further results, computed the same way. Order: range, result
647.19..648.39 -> 37.7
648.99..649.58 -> 36.9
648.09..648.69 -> 36.6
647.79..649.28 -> 37.8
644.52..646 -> 35.5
